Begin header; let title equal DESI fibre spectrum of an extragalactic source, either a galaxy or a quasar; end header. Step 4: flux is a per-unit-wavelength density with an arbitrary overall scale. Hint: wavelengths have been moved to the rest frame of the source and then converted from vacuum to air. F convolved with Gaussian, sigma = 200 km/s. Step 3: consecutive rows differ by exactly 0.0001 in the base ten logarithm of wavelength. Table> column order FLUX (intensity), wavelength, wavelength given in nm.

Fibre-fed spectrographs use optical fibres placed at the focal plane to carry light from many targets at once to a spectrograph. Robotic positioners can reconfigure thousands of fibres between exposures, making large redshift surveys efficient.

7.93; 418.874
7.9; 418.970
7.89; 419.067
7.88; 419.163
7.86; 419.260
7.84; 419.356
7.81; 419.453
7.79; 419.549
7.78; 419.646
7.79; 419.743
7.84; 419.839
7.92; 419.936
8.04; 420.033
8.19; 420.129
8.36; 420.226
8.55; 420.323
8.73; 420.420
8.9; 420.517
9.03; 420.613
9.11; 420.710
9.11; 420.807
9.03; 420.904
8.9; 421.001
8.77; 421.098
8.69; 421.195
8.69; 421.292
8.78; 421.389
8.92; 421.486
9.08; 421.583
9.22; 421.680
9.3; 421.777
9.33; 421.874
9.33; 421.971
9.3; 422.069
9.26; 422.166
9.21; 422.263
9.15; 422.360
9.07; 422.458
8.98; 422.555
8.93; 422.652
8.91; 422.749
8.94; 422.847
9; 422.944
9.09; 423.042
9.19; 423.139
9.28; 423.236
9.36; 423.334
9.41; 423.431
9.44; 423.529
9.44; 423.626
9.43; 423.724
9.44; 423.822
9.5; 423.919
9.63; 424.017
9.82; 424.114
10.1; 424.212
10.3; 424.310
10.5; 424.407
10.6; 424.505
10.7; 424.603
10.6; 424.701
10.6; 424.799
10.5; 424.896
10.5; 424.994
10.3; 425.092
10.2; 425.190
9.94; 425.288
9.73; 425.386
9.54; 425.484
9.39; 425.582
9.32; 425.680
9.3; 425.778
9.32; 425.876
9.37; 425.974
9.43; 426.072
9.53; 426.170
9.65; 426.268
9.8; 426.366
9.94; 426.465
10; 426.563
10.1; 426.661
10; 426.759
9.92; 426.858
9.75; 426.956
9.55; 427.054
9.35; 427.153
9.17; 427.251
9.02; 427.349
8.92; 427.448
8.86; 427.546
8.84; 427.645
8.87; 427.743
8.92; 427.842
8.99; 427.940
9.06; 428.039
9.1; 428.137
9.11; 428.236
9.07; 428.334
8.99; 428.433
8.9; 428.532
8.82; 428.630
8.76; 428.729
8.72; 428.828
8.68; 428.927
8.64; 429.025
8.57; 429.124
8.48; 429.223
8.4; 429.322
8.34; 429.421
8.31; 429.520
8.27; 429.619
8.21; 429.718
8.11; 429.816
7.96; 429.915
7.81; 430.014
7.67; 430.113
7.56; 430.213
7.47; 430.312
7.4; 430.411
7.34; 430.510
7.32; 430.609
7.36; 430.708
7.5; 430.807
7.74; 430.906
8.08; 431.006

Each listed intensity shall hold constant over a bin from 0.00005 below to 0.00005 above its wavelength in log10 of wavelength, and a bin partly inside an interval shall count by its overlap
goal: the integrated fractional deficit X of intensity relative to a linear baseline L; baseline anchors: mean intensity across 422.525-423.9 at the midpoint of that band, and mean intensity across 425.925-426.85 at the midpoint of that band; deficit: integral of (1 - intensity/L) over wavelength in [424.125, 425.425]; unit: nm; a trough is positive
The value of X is -0.118 nm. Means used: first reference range 9.21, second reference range 9.76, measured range 10.3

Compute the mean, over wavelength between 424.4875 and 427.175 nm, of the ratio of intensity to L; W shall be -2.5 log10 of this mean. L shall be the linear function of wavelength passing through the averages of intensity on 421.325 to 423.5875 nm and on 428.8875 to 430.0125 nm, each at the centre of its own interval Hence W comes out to -0.13 mag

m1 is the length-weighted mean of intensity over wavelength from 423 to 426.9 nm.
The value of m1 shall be 9.81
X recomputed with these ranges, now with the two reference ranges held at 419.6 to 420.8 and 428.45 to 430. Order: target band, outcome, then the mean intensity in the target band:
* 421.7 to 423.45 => -0.16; 9.17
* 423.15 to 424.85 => -0.29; 9.88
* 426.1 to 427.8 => -0.21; 9.48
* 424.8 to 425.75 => -0.17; 9.96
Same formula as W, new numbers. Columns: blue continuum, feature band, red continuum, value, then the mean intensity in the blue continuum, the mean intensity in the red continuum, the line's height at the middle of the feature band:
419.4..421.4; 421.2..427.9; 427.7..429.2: -0.10 mag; 8.46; 8.87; 8.67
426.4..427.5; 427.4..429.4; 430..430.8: -0.02 mag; 9.61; 7.48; 8.71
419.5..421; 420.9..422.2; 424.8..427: -0.04 mag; 8.43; 9.82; 8.75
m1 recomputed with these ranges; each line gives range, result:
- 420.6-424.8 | 9.36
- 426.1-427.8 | 9.48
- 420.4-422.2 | 9.03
